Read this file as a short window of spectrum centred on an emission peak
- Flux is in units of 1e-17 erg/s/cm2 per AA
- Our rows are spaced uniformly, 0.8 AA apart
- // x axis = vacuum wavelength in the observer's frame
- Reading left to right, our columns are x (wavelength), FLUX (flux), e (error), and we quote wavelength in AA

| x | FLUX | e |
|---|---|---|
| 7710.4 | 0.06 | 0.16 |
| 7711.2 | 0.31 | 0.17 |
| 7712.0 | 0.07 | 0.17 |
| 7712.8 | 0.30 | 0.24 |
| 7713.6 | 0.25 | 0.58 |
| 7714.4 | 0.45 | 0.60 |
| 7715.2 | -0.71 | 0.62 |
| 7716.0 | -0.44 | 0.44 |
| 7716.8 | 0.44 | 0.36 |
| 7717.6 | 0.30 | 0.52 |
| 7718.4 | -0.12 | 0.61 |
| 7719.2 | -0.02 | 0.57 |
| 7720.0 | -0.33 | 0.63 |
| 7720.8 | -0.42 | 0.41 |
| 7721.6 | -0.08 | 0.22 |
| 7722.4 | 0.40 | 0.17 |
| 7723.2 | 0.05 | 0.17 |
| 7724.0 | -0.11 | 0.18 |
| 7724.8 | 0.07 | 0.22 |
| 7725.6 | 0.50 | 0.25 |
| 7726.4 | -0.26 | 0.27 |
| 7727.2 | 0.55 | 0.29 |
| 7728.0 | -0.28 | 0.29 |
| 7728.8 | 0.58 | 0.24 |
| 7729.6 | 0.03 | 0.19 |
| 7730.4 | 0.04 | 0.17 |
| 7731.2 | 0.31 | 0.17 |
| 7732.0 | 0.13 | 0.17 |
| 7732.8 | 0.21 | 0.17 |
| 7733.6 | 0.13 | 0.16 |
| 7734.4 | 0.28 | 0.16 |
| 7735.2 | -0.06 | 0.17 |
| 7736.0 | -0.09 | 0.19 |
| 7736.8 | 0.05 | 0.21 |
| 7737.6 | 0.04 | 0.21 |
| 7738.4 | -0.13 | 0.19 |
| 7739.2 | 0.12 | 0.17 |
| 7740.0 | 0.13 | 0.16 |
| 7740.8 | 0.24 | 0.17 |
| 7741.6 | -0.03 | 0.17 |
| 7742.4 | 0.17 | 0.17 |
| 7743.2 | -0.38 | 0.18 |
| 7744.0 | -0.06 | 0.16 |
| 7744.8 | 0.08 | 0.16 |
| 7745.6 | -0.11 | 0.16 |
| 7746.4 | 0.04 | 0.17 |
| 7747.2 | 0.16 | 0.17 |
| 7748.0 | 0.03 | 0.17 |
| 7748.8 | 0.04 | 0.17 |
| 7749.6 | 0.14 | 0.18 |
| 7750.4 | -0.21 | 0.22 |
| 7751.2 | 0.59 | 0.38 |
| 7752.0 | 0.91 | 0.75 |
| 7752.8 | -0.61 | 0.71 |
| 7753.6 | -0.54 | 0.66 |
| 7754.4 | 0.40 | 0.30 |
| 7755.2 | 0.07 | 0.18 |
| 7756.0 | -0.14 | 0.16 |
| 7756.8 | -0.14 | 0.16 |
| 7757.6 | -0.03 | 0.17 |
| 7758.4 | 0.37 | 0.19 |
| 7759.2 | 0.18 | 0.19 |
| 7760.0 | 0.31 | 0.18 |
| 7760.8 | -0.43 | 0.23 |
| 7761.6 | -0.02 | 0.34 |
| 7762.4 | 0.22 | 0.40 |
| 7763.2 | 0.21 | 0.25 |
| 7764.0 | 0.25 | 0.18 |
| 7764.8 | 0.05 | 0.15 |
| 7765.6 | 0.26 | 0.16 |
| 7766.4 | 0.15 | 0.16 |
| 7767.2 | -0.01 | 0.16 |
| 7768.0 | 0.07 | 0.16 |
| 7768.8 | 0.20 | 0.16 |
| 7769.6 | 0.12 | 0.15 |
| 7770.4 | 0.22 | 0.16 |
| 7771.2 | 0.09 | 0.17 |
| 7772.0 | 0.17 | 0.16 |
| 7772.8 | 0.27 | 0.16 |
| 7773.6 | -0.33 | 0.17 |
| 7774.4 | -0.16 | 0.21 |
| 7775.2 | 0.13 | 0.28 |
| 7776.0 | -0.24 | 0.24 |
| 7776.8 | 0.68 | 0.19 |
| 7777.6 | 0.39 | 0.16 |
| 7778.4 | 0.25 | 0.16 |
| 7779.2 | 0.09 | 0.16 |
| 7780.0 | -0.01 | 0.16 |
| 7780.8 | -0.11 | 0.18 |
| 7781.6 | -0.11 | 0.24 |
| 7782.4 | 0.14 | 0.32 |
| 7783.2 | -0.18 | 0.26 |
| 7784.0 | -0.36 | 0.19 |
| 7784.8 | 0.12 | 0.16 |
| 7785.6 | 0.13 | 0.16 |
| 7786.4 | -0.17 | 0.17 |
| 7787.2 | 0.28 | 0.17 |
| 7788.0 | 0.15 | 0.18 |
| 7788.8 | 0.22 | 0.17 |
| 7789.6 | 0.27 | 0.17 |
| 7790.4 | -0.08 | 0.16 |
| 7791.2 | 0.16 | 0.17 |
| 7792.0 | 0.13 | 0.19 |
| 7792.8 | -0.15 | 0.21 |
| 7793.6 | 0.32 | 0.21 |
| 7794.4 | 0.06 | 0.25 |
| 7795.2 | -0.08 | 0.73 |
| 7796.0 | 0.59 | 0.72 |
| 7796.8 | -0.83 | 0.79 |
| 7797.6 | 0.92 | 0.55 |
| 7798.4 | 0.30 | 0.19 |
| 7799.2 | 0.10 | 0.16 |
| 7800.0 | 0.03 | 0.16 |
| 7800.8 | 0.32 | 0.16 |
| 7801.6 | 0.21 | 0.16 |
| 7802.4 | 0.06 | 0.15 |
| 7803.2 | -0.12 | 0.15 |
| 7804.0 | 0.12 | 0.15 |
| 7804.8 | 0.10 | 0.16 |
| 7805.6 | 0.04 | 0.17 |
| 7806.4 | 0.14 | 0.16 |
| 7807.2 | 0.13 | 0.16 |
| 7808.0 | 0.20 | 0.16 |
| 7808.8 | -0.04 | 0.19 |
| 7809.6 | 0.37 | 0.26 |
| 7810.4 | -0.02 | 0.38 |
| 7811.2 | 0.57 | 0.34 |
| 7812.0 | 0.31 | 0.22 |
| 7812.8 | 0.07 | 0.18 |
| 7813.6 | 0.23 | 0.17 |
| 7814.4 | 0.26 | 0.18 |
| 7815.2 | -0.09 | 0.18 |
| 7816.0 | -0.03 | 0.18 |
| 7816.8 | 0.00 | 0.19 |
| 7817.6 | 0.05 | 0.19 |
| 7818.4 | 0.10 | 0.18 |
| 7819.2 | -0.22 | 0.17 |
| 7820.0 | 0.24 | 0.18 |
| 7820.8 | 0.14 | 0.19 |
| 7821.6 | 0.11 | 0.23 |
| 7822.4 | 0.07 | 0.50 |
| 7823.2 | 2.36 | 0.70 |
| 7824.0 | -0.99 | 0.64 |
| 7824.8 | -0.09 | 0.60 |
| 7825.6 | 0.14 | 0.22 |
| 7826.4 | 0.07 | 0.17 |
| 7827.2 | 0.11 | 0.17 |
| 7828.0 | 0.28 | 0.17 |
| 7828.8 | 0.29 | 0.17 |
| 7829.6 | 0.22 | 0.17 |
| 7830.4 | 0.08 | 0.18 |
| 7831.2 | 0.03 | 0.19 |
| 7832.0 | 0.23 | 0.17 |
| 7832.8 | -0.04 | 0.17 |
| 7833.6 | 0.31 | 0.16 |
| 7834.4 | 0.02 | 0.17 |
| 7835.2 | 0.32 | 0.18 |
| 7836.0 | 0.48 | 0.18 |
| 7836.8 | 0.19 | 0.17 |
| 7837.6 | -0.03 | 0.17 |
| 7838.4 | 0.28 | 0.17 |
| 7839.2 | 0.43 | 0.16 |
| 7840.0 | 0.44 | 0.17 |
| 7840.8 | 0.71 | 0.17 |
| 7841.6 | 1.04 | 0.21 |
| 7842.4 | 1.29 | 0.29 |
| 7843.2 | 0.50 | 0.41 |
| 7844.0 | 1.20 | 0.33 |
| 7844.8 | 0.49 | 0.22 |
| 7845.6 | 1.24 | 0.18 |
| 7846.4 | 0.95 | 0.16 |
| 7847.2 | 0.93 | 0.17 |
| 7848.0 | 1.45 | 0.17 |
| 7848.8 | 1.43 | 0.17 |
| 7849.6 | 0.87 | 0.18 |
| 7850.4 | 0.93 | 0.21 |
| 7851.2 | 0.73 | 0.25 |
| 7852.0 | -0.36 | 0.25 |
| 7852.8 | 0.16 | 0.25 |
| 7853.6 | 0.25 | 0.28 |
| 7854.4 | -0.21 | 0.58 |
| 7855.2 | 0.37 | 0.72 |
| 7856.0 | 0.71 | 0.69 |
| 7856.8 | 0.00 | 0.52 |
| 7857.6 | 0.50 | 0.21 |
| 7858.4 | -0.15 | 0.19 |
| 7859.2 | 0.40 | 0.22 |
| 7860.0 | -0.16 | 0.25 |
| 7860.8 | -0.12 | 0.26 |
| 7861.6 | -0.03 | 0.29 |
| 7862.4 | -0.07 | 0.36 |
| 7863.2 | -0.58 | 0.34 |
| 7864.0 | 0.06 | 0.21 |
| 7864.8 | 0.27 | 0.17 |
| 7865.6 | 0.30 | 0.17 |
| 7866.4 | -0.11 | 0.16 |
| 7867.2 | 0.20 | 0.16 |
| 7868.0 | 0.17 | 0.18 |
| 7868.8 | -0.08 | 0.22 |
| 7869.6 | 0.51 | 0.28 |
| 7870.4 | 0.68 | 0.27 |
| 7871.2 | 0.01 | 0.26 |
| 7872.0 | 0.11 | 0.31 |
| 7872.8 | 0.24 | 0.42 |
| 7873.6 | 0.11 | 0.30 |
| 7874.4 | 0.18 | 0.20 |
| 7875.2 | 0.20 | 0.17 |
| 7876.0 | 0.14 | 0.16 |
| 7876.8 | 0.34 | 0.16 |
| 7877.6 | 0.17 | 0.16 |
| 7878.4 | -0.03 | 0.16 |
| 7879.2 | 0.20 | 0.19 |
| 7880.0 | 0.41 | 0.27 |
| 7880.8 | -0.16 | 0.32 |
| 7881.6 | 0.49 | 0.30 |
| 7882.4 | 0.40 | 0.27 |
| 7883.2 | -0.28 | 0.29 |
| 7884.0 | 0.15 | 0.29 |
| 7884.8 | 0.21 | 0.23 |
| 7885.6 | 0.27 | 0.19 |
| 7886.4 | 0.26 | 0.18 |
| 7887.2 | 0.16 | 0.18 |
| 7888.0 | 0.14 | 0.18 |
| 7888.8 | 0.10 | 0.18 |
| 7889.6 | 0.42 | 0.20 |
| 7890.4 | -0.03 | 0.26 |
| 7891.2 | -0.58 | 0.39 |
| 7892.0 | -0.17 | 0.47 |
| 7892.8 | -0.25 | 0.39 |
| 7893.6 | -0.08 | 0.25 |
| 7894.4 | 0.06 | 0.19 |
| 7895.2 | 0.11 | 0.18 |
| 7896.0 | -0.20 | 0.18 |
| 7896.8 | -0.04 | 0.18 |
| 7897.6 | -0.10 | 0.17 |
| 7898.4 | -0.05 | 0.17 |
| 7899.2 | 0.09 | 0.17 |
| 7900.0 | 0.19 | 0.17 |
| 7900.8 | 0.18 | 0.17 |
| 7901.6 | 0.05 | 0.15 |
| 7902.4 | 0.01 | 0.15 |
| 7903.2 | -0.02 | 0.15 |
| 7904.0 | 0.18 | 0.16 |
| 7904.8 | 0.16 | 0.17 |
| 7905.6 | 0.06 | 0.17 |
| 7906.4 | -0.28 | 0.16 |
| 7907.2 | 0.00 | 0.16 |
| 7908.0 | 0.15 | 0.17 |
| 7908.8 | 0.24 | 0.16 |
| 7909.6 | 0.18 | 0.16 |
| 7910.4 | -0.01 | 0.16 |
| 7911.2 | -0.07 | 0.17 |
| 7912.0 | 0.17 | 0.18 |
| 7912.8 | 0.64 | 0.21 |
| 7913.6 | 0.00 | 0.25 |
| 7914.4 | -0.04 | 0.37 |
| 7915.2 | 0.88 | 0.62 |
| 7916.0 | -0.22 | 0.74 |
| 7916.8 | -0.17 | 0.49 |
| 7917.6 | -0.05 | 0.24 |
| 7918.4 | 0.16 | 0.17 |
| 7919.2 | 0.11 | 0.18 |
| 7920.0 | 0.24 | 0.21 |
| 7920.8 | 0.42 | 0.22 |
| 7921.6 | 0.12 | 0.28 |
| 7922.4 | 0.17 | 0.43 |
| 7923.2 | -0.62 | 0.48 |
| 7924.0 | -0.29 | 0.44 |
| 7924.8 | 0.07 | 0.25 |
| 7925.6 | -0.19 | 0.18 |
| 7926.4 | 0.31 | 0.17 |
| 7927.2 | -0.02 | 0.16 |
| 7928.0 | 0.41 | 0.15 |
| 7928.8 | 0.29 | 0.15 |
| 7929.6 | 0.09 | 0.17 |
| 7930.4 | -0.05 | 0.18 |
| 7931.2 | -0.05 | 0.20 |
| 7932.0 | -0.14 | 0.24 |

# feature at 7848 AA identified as [O II]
